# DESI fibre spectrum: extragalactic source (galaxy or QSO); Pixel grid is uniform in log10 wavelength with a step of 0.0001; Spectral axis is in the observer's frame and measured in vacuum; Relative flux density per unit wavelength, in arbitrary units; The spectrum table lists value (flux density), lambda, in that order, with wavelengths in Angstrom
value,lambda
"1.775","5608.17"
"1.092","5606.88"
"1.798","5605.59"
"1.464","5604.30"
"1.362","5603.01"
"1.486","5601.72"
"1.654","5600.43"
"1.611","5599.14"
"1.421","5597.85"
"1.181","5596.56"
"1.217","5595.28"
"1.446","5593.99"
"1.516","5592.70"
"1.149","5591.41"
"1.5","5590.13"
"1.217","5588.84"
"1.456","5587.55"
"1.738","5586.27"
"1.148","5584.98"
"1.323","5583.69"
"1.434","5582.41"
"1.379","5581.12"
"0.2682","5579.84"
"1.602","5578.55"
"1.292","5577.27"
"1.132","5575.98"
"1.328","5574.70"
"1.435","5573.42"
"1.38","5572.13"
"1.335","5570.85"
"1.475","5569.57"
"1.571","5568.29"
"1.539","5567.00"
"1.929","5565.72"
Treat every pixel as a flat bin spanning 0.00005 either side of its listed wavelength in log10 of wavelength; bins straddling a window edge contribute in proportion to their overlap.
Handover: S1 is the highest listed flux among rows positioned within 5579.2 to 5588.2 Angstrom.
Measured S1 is 1.738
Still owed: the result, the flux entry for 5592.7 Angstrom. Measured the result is 1.516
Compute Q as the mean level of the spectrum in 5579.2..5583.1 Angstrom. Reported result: 1.03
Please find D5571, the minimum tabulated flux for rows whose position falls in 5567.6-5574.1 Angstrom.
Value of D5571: 1.335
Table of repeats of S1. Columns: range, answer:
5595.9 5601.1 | 1.654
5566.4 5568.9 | 1.571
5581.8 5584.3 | 1.434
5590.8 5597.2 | 1.516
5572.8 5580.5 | 1.602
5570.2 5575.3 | 1.435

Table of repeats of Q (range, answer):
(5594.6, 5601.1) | 1.42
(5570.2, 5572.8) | 1.36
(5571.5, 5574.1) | 1.4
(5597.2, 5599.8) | 1.51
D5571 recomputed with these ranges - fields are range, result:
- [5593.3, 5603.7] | 1.181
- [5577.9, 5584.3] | 0.2682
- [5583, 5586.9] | 1.148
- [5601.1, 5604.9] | 1.362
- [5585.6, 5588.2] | 1.456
